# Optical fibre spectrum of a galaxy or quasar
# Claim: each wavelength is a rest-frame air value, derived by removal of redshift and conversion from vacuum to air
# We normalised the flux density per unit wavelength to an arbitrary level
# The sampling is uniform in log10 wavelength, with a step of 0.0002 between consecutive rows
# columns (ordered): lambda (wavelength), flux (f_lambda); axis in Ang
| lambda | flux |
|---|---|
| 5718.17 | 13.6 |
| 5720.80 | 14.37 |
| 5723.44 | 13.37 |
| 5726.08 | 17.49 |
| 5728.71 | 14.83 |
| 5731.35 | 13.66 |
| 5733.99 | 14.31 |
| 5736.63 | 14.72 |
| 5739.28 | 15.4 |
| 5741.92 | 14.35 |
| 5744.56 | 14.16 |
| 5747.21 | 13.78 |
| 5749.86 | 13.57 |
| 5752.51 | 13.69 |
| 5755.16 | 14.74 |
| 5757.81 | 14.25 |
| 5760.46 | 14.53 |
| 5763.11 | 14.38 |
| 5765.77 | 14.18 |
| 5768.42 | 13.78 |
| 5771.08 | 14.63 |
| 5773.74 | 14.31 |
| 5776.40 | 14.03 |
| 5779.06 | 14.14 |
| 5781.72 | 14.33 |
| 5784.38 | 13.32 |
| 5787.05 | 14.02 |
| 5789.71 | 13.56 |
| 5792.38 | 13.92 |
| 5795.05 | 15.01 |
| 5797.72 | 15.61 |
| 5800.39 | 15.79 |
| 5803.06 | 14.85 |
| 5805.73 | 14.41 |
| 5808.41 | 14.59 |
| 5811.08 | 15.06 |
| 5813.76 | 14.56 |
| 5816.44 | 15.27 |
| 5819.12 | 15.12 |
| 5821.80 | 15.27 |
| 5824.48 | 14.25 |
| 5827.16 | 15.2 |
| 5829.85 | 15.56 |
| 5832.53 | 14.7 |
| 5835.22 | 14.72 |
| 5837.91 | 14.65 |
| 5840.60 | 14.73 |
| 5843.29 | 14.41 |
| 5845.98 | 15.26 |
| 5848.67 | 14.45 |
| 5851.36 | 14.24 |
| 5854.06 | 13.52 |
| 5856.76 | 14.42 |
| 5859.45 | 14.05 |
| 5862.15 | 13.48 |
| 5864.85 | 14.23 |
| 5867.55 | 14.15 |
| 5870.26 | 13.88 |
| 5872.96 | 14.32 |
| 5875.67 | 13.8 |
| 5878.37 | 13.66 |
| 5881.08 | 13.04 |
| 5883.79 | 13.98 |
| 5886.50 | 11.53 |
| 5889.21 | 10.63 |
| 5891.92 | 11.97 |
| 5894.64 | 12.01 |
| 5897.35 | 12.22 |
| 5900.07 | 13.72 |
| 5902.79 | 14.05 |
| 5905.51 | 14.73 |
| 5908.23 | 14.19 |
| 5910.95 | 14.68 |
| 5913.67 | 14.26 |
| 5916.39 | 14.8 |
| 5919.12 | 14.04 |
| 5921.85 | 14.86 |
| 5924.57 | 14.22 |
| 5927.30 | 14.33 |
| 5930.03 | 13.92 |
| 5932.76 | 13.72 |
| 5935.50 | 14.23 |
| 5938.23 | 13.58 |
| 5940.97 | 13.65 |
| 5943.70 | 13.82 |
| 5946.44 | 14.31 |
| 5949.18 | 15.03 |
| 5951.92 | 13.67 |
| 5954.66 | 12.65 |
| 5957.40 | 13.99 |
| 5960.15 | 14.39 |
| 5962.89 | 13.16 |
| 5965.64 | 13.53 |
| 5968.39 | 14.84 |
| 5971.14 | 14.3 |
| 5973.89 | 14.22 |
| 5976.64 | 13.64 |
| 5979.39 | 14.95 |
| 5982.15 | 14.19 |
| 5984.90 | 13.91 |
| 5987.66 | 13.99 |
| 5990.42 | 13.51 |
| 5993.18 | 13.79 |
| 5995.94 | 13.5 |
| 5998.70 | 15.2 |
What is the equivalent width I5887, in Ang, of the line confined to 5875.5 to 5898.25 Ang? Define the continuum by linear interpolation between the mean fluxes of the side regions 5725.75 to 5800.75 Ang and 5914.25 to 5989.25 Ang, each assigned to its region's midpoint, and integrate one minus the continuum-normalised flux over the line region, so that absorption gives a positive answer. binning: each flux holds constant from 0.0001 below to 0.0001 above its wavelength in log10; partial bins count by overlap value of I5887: 2.73 Ang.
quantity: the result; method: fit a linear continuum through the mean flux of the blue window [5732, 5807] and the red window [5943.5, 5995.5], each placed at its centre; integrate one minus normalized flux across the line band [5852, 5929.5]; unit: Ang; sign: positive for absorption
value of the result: 2.5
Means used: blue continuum 14.3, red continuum 14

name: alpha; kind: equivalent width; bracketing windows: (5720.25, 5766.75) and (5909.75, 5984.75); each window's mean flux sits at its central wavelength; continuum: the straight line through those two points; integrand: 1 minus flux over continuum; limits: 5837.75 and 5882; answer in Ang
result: 0.4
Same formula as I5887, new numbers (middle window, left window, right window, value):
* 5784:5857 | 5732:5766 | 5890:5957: -2.9 Ang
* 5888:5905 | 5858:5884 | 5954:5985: 1.6 Ang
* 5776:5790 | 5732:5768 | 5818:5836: 0.6 Ang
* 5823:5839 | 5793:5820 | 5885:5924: -0.3 Ang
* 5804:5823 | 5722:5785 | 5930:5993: -0.9 Ang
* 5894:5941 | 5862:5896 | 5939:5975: -1.6 Ang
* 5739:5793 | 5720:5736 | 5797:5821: 2.6 Ang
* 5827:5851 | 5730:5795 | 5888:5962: -1.4 Ang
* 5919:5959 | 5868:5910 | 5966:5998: -0.9 Ang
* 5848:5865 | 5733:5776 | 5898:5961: 0.2 Ang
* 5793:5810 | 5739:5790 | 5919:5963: -1.1 Ang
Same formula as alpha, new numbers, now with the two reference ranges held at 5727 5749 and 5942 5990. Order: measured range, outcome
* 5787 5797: 0.1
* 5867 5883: 0.4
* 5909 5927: -0.4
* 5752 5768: 0.1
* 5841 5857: -0.2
